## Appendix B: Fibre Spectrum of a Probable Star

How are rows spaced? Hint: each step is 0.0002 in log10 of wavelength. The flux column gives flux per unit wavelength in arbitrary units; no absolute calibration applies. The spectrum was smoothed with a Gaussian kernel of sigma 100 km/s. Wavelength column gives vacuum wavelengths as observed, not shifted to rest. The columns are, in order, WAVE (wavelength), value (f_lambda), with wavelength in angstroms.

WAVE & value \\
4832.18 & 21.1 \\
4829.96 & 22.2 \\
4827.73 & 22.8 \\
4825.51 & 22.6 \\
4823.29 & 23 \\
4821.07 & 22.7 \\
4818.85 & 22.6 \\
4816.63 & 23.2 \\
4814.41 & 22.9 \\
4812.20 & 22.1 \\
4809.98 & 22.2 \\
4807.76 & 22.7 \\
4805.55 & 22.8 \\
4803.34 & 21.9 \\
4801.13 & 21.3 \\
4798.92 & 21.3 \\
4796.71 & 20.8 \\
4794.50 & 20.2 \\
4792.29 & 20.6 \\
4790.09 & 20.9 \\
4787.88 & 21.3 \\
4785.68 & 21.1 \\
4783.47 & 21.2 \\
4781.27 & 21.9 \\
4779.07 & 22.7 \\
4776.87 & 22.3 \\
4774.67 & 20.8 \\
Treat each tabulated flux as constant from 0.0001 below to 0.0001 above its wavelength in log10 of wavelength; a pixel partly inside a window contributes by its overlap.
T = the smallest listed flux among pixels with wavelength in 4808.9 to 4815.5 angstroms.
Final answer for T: 22.1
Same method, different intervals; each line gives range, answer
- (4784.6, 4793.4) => 20.6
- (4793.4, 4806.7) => 20.2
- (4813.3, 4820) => 22.6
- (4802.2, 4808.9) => 21.9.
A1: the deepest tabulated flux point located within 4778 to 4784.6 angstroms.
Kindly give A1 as 21.2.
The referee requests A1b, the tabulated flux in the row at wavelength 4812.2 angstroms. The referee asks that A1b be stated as 22.1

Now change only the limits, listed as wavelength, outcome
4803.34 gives 21.9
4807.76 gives 22.7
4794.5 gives 20.2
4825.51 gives 22.6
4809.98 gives 22.2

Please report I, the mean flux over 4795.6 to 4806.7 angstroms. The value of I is 21.6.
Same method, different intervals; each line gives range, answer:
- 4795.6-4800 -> 21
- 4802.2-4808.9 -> 22.5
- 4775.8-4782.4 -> 22.3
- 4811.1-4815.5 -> 22.5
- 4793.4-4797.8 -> 20.5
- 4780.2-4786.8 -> 21.4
